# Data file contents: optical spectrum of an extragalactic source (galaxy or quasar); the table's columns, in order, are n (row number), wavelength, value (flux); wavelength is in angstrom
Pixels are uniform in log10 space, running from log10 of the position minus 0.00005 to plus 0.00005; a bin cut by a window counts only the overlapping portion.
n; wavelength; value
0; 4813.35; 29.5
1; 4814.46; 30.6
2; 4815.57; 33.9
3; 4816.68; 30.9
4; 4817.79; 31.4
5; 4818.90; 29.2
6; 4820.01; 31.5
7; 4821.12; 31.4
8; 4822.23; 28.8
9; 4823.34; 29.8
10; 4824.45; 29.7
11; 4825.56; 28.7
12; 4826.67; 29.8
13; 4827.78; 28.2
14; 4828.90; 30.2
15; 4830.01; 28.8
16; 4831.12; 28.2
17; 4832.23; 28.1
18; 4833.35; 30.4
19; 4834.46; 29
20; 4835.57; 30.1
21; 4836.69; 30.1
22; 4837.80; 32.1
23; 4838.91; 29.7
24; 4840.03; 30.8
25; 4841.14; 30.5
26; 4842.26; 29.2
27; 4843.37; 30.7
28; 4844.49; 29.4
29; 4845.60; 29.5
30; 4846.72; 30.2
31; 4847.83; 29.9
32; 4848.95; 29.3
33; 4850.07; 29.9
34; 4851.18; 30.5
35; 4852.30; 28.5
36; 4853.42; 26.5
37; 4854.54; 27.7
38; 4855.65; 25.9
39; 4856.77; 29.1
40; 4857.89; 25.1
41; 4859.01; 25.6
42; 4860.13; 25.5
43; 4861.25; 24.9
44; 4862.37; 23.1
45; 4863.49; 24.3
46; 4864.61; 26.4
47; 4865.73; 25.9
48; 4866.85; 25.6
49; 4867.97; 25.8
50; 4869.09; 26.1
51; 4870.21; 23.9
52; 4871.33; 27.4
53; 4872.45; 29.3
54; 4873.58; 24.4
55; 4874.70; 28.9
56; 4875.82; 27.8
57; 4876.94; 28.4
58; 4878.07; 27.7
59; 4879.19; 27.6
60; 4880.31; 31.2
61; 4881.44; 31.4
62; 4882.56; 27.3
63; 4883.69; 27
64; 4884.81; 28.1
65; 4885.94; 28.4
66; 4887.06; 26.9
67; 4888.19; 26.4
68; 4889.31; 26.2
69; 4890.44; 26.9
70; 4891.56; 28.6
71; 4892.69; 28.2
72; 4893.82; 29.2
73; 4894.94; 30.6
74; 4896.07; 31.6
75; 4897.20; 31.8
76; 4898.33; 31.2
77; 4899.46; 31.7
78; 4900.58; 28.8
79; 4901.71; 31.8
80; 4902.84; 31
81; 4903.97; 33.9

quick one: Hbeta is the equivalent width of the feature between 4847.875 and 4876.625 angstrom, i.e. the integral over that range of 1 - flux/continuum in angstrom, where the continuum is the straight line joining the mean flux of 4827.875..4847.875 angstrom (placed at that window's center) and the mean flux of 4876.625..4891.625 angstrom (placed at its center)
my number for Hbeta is 2.1 angstrom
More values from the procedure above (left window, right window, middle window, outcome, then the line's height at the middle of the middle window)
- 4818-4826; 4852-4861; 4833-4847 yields -0.95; 28.2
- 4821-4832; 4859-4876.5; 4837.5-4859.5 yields -1.17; 27.5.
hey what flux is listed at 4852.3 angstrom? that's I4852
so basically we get 28.5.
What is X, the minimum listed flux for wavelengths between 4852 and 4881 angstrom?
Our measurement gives 23.1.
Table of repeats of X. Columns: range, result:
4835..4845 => 29.2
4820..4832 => 28.2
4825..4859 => 25.1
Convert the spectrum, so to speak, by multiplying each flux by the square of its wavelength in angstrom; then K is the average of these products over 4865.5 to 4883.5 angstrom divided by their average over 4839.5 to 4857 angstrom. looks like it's 0.95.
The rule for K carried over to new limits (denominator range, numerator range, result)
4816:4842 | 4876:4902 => 0.99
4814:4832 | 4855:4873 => 0.88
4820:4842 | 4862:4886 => 0.93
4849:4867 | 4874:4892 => 1.06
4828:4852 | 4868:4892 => 0.94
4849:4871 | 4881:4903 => 1.12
